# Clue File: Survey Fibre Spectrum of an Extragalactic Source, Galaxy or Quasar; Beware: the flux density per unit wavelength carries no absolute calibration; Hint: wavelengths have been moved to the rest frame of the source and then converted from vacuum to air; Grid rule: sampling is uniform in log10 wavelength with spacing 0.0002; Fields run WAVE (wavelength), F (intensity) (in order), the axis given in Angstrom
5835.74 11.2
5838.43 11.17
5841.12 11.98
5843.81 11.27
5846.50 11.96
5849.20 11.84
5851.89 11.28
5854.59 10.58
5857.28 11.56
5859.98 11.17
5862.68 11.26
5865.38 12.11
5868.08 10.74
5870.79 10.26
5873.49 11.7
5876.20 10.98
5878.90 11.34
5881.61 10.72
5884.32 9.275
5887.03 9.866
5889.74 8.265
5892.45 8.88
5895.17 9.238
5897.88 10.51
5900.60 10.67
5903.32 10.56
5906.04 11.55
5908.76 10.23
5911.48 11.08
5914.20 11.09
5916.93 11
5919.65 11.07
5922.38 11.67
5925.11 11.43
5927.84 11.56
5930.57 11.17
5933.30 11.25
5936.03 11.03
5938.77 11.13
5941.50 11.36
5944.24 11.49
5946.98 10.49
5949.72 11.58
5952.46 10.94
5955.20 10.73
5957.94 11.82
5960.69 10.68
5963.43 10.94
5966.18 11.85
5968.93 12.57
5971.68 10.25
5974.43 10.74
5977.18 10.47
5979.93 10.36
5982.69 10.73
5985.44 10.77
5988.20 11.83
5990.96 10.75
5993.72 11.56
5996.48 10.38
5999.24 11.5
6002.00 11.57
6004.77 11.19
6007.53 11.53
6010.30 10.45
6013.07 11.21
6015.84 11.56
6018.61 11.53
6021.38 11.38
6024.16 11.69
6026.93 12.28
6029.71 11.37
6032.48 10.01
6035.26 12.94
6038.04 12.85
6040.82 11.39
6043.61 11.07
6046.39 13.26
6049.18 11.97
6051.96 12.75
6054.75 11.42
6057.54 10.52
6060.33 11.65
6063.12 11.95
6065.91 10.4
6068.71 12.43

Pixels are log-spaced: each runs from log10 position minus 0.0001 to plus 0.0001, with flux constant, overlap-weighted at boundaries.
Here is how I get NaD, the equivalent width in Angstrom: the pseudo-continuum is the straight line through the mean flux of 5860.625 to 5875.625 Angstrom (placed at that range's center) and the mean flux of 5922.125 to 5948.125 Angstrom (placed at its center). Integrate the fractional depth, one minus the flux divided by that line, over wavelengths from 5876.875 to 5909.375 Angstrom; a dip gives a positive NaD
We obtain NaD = 3.21 Angstrom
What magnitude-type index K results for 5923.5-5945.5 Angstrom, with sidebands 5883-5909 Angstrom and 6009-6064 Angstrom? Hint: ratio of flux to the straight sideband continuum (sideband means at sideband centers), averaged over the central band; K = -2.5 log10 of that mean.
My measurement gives -0.09 mag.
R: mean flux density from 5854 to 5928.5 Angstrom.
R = 10.7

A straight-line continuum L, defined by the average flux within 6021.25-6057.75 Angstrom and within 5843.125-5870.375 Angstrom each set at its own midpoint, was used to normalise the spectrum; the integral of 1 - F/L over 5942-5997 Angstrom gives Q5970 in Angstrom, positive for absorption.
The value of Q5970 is 2.7 Angstrom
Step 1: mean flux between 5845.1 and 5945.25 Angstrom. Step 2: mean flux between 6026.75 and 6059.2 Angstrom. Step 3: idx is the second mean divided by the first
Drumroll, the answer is 1.1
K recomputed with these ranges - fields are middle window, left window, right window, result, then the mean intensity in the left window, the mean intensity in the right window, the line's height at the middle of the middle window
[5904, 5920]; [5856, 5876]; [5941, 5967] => 0.02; 11.2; 11.2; 11.2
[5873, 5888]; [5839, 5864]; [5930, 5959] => 0.07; 11.4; 11.2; 11.3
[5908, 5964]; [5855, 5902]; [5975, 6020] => -0.04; 10.5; 11.1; 10.8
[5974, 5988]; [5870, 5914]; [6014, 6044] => 0.05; 10.3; 11.7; 11.2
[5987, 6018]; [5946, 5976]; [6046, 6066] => 0.02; 11.1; 11.8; 11.4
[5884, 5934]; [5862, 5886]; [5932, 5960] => 0.05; 10.9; 11.2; 11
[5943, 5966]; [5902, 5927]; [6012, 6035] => 0.01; 11.1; 11.5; 11.2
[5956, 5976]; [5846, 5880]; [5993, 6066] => 0.02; 11.3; 11.6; 11.4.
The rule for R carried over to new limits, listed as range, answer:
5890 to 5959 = 10.9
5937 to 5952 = 11.2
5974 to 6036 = 11.2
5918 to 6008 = 11.2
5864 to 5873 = 11.1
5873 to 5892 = 10.2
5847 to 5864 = 11.3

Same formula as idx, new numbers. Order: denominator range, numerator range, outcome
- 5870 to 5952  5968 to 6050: 1.06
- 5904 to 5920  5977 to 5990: 0.99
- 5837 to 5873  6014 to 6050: 1.04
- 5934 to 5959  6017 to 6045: 1.04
